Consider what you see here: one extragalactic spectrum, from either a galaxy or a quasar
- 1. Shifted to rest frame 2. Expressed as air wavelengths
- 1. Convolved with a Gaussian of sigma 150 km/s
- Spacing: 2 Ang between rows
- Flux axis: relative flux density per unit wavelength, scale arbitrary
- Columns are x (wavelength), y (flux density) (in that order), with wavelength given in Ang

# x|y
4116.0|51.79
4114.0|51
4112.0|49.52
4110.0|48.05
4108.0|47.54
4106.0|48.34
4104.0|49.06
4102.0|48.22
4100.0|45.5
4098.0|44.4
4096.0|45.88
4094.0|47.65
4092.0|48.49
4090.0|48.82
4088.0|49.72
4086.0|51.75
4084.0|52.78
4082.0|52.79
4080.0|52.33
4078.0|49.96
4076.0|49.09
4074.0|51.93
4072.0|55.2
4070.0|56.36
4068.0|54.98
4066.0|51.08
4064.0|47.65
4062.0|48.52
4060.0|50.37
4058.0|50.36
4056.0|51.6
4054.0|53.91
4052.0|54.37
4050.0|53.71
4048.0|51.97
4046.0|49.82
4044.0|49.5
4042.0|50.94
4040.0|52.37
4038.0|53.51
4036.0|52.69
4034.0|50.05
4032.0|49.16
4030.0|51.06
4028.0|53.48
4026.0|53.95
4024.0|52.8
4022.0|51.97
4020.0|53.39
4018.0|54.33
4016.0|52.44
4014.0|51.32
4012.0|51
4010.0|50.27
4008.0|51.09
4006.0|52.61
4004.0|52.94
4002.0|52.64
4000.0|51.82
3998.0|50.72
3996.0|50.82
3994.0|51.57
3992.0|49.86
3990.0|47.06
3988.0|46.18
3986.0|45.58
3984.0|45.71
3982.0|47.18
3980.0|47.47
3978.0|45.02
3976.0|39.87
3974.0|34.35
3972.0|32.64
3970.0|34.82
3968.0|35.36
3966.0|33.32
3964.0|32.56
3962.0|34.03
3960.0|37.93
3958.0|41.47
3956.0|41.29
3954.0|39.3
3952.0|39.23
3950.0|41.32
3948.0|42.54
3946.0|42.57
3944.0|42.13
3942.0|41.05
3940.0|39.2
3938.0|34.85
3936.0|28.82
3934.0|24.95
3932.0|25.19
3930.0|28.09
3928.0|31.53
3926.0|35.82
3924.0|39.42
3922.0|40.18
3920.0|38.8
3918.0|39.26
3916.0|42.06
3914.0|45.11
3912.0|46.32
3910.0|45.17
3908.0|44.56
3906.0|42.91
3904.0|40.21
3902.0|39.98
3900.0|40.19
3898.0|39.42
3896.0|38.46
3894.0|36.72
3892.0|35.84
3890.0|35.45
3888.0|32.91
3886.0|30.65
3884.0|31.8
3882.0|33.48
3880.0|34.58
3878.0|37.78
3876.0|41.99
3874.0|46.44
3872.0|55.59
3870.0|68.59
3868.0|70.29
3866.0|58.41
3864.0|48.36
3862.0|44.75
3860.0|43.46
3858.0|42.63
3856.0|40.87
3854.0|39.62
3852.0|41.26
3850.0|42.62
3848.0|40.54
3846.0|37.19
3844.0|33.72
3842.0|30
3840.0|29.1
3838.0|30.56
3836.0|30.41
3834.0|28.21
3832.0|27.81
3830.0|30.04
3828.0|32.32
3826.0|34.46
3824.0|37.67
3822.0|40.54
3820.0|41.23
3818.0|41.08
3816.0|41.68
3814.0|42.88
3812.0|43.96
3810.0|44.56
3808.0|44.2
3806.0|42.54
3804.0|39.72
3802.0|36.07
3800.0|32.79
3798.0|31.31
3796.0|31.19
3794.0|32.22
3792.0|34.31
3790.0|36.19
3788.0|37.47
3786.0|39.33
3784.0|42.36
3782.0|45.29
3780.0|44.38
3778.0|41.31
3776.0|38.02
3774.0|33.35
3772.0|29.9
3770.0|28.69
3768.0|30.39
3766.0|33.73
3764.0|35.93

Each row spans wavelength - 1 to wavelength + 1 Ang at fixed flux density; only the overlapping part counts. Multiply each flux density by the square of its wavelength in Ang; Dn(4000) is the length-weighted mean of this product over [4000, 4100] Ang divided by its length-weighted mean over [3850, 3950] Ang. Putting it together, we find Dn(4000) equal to 1.4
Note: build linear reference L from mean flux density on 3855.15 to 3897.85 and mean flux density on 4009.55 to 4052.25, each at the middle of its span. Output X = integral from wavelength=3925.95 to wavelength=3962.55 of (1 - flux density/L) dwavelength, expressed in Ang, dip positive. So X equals 8.3 Ang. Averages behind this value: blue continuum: 43.2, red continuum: 52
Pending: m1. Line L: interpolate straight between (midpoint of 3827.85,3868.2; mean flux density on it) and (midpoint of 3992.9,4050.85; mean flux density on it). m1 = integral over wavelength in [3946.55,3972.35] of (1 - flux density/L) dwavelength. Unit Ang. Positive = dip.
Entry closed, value 5.2 Ang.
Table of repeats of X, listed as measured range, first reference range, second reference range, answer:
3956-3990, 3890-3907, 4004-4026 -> 5.5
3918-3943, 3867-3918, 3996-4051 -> 6.0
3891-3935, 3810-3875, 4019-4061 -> 6.6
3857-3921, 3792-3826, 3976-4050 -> 0.6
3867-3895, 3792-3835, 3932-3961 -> -3.7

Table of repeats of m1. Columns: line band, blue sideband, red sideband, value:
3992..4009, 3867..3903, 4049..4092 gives -1.3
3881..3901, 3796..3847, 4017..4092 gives 2.6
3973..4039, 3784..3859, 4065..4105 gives -5.0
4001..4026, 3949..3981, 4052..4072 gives -4.0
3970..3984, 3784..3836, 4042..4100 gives 1.5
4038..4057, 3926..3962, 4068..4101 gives -2.2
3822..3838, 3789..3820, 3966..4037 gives 3.1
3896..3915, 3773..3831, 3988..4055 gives 1.0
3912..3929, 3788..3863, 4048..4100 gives 1.2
